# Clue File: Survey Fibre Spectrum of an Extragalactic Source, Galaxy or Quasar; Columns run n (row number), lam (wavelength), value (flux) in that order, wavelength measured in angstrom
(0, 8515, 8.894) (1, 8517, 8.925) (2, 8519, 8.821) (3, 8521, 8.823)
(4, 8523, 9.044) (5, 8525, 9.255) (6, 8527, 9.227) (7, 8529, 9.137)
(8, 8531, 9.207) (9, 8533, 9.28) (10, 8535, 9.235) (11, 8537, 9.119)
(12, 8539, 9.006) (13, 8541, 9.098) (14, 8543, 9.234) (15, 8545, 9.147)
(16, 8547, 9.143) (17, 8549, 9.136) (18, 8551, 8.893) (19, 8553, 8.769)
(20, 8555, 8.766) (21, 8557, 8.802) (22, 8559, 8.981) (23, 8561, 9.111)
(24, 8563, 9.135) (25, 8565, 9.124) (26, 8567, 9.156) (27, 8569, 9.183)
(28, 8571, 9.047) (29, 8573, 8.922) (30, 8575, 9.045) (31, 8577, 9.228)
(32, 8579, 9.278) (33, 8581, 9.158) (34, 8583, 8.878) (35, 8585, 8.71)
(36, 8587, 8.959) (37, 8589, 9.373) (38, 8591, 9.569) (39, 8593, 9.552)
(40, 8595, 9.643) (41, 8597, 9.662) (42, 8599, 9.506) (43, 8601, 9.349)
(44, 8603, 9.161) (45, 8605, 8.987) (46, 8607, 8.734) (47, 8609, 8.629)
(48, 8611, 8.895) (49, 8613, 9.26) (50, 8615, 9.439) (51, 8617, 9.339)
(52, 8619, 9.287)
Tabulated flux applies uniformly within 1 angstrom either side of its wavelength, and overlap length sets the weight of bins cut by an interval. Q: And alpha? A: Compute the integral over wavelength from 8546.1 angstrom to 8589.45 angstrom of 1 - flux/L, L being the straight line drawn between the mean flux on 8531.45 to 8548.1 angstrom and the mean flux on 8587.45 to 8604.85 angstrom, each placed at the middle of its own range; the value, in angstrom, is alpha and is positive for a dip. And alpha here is 1.2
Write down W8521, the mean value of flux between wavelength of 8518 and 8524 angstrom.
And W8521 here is 8.9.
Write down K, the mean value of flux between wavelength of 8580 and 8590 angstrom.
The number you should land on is 9.02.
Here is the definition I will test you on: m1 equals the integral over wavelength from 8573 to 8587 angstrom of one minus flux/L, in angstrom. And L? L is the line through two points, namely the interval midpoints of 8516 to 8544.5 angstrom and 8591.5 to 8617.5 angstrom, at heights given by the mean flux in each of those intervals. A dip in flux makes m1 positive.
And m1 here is 0.25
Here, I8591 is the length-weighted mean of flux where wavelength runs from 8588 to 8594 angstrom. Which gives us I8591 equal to 9.5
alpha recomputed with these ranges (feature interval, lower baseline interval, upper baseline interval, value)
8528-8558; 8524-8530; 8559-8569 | 0.3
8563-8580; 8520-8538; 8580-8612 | 0.1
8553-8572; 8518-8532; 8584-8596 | 0.4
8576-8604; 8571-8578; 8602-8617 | -0.7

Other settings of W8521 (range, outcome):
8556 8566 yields 9.03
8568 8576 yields 9.05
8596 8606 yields 9.33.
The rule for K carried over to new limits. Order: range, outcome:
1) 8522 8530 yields 9.17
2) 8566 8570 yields 9.17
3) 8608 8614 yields 8.93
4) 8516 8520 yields 8.87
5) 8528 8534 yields 9.21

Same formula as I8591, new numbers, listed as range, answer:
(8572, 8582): 9.13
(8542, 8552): 9.11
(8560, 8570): 9.14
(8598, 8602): 9.43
